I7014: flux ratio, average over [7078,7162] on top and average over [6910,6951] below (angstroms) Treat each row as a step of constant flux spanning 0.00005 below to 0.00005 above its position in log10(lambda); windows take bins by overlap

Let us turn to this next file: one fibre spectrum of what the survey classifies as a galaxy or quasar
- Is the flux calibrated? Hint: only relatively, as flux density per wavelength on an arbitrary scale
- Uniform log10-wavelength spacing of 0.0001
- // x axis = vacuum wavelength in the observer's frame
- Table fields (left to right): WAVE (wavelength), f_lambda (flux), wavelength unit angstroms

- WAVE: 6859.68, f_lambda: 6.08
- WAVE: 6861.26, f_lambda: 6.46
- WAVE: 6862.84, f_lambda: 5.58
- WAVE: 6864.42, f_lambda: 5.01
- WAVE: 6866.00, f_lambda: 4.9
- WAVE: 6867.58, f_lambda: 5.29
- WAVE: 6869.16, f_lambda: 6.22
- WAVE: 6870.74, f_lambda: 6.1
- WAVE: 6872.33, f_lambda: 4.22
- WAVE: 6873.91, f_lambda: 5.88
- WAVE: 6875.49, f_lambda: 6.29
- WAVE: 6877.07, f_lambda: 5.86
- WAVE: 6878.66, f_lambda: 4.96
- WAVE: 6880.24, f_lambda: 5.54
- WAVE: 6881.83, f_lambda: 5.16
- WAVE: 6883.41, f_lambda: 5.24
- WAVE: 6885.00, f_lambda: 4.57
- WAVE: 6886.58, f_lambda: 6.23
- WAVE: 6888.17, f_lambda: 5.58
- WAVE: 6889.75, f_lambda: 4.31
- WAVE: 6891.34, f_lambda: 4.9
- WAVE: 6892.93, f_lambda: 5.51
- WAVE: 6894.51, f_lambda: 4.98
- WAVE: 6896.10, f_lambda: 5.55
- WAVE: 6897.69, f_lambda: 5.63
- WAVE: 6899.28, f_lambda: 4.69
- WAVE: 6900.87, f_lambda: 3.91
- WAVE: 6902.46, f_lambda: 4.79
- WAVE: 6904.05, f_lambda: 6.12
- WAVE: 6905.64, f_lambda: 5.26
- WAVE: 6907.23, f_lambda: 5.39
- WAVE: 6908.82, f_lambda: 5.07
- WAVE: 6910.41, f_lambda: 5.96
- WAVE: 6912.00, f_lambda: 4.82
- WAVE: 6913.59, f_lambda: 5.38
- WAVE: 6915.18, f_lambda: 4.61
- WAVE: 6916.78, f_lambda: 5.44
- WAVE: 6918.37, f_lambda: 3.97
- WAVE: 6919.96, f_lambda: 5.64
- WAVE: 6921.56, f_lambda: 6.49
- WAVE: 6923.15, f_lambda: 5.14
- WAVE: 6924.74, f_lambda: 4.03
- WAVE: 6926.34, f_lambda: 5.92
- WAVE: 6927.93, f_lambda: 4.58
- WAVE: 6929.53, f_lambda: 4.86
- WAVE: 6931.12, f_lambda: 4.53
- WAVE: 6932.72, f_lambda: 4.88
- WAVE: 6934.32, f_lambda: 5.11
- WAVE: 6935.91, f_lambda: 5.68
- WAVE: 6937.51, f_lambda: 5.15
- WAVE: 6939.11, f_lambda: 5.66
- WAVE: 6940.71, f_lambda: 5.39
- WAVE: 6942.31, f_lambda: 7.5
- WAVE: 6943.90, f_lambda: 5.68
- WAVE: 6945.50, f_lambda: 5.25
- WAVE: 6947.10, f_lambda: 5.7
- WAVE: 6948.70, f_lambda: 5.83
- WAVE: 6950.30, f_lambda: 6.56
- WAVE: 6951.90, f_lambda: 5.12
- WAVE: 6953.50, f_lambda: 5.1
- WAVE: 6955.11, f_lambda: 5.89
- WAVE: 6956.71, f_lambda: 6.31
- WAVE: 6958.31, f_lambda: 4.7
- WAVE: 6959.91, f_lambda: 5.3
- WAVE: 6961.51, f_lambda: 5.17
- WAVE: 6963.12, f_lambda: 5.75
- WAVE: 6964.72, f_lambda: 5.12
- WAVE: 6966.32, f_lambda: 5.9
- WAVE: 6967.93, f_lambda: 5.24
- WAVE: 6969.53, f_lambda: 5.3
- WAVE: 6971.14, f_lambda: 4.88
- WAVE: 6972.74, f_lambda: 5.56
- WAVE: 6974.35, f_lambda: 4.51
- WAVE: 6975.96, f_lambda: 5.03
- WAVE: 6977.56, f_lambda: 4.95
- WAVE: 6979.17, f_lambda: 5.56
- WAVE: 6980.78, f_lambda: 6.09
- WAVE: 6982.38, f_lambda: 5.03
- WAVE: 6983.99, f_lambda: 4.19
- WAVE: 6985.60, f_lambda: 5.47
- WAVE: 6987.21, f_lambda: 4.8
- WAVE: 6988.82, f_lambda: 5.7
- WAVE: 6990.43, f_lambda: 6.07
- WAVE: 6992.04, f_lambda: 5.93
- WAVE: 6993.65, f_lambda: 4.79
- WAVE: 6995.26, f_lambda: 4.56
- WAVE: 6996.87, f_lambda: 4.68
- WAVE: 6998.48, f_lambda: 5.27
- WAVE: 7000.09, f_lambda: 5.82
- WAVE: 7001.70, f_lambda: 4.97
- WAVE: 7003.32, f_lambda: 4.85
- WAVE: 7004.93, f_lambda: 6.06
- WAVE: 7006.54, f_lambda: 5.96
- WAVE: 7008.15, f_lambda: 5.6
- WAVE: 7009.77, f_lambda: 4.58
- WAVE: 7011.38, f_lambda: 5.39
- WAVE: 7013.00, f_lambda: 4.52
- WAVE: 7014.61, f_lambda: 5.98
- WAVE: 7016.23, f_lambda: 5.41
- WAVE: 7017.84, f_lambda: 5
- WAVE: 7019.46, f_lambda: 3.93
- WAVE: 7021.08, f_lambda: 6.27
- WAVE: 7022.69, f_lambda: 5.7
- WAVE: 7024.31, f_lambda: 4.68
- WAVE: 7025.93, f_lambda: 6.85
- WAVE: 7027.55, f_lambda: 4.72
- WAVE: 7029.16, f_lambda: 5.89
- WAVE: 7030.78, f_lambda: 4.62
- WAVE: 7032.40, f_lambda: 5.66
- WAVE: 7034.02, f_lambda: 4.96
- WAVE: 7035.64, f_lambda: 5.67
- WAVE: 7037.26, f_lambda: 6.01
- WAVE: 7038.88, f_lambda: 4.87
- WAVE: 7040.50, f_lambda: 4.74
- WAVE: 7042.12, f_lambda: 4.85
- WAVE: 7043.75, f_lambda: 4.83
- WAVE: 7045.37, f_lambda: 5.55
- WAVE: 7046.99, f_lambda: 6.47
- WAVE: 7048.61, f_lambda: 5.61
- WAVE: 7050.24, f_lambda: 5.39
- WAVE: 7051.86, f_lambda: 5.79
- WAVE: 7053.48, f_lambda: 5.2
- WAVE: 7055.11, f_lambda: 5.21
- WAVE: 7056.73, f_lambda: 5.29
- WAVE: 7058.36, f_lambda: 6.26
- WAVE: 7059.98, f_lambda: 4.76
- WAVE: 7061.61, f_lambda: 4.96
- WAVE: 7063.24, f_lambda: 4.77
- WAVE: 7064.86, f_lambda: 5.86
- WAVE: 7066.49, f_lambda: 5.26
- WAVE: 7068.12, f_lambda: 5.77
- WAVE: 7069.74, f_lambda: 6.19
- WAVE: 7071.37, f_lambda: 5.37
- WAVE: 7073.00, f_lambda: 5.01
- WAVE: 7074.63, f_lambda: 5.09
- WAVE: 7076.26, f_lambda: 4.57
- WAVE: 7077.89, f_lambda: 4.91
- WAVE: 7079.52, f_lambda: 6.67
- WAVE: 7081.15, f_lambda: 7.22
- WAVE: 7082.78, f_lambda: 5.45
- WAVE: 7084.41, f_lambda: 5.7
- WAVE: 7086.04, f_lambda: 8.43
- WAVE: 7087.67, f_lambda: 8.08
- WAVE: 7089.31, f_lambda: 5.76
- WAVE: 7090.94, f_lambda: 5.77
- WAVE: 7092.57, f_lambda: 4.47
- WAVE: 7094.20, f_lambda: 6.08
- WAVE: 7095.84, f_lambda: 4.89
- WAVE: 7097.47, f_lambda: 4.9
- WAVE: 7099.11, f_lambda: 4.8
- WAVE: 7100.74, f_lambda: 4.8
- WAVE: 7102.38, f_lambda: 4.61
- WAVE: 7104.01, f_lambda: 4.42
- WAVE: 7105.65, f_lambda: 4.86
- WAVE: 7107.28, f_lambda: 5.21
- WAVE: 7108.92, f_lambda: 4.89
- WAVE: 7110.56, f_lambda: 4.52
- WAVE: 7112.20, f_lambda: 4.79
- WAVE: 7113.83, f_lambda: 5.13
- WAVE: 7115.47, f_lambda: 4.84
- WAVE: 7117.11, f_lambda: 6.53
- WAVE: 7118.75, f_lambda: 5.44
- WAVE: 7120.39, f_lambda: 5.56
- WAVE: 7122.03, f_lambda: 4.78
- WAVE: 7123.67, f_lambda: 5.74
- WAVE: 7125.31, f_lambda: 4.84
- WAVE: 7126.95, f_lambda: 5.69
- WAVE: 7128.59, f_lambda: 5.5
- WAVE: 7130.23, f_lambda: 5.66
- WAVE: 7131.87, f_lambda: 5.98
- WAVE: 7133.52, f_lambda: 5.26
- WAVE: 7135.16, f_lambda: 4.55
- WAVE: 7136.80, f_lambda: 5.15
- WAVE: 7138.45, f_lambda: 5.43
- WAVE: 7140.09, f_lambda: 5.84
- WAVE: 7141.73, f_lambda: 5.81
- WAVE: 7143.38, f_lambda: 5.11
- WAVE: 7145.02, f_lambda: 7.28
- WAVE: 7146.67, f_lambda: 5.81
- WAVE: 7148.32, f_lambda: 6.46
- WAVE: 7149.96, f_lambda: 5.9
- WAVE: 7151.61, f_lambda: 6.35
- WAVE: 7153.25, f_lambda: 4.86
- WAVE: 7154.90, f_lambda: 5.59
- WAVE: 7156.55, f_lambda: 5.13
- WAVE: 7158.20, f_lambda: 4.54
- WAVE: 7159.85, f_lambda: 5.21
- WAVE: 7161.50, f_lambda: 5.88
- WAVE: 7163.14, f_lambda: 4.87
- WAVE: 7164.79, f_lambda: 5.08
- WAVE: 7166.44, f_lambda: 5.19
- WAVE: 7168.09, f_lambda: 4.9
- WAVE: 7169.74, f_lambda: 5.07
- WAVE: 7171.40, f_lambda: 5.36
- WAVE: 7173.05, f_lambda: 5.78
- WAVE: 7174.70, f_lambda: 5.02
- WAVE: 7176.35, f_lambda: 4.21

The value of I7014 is 1.0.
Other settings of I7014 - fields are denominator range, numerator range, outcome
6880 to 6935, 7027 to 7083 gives 1.06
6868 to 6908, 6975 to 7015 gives 0.99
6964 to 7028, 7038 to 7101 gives 1.05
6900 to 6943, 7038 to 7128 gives 1.03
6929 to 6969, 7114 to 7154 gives 1.02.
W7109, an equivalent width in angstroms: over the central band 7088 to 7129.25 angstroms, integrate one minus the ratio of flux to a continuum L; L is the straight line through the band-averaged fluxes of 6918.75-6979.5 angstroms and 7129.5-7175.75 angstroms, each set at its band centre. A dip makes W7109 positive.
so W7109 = 1.9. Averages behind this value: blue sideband 5.38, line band 5.19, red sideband 5.46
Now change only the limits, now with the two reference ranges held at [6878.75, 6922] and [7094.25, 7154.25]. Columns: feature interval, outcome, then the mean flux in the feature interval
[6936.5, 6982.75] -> -2.3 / 5.5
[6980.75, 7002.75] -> 0.2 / 5.21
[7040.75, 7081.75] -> -1.1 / 5.45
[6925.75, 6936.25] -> 0.4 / 5.04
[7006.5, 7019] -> 0.1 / 5.23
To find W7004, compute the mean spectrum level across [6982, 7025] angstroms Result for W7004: 5.23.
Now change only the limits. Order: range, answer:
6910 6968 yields 5.39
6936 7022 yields 5.38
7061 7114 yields 5.44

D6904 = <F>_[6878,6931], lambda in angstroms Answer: 5.15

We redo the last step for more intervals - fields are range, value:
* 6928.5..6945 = 5.43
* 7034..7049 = 5.37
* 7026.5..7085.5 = 5.44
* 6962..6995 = 5.28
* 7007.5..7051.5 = 5.33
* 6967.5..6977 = 5.08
